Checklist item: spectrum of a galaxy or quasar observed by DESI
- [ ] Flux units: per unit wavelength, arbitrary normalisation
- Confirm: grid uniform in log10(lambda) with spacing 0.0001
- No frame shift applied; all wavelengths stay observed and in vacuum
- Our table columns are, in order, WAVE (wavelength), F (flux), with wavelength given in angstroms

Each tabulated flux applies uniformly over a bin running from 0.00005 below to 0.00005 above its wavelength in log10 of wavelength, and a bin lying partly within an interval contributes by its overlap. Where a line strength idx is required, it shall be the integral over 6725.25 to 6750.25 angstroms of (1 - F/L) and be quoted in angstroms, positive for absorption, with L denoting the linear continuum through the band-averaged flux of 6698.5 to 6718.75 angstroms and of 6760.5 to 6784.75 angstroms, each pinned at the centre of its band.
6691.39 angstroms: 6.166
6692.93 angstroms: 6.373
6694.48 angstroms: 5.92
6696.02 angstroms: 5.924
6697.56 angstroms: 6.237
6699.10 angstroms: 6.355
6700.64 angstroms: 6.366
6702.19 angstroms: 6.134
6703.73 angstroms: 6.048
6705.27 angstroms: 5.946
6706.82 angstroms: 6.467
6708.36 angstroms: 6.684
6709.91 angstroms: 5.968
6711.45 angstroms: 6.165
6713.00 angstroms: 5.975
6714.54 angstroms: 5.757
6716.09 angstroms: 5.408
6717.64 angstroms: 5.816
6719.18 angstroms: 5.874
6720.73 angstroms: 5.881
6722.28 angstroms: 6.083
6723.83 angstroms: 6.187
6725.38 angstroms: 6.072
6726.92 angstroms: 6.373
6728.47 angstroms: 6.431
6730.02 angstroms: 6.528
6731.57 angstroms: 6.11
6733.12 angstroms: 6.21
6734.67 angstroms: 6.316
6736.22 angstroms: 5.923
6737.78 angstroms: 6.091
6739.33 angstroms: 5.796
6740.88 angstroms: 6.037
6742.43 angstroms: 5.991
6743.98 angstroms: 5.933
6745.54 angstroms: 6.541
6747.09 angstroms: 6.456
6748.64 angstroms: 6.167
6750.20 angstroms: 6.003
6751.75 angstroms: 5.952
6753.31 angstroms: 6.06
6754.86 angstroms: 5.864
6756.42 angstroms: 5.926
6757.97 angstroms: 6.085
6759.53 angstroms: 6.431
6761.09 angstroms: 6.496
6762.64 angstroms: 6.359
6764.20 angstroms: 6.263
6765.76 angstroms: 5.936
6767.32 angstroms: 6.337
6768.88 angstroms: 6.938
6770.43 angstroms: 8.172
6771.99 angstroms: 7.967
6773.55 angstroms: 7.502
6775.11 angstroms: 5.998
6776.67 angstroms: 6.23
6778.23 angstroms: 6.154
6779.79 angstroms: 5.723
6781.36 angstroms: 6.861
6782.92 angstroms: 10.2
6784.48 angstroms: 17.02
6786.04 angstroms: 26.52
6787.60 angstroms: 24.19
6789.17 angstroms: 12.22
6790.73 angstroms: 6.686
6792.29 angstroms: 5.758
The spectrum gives 1.7 angstroms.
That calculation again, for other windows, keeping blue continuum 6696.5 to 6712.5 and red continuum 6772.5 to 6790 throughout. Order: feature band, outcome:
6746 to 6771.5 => 9.3 angstroms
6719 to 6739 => 4.5 angstroms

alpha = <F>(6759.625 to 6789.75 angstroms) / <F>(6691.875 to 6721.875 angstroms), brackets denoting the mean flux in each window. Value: 1.57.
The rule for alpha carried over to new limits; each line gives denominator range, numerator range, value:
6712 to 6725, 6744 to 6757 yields 1.04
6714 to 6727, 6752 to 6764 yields 1.04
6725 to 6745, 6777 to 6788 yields 2.14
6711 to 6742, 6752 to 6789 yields 1.45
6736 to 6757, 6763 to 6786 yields 1.36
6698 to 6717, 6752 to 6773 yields 1.07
